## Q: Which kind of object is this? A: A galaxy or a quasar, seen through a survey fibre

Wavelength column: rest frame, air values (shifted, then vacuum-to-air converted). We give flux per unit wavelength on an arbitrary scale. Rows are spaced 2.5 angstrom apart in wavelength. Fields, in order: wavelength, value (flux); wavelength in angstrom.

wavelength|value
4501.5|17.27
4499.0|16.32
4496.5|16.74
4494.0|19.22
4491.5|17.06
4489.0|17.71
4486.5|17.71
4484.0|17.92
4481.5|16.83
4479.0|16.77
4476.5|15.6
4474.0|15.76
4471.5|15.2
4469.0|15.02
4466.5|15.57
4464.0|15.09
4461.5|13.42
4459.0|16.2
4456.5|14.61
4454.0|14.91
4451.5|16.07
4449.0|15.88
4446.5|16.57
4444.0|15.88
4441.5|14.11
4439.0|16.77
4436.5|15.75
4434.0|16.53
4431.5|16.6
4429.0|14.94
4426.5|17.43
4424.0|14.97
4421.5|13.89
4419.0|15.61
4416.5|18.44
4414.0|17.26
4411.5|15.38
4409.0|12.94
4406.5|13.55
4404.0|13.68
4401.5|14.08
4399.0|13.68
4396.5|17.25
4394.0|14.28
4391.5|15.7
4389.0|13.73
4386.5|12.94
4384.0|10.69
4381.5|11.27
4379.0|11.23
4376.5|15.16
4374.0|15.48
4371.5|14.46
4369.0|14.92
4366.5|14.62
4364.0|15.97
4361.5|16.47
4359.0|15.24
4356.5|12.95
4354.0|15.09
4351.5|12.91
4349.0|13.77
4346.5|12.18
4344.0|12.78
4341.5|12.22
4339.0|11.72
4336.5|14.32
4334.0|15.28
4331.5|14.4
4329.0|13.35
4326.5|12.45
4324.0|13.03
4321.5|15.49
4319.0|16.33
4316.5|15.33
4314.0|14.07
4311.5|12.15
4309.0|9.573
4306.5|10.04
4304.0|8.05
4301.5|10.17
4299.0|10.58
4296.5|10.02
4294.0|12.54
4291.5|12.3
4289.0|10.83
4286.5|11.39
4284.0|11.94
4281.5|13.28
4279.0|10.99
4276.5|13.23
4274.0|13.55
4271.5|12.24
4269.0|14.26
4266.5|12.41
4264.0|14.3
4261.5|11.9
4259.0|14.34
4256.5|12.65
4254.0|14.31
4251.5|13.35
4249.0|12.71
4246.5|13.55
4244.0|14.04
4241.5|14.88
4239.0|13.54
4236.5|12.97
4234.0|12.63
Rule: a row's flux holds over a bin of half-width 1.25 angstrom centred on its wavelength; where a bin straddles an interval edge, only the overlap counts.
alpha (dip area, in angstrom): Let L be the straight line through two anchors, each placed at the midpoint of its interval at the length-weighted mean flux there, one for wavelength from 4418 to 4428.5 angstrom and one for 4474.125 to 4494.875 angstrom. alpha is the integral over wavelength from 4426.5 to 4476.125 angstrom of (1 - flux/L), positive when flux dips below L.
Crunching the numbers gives 2.0 angstrom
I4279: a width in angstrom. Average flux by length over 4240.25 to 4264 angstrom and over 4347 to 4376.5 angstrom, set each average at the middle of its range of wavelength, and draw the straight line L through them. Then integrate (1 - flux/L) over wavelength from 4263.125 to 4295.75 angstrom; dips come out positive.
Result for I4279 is 3.2 angstrom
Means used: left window 13.6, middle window 12.5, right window 14.7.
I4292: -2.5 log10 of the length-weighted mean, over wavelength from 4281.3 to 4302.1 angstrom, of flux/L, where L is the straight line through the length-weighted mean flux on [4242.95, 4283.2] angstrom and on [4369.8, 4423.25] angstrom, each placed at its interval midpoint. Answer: 0.18 mag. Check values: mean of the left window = 13.2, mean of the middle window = 11.4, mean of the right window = 14.3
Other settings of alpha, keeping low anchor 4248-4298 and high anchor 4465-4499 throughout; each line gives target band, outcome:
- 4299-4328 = 2.31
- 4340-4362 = 0.81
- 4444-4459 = 0.37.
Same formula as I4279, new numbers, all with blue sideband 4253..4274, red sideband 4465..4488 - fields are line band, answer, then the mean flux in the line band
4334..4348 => 1.44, 12.9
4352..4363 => -0.16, 14.8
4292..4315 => 5.06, 10.8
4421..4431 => 0.04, 15.5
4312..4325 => -0.61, 14.7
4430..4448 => -0.31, 16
